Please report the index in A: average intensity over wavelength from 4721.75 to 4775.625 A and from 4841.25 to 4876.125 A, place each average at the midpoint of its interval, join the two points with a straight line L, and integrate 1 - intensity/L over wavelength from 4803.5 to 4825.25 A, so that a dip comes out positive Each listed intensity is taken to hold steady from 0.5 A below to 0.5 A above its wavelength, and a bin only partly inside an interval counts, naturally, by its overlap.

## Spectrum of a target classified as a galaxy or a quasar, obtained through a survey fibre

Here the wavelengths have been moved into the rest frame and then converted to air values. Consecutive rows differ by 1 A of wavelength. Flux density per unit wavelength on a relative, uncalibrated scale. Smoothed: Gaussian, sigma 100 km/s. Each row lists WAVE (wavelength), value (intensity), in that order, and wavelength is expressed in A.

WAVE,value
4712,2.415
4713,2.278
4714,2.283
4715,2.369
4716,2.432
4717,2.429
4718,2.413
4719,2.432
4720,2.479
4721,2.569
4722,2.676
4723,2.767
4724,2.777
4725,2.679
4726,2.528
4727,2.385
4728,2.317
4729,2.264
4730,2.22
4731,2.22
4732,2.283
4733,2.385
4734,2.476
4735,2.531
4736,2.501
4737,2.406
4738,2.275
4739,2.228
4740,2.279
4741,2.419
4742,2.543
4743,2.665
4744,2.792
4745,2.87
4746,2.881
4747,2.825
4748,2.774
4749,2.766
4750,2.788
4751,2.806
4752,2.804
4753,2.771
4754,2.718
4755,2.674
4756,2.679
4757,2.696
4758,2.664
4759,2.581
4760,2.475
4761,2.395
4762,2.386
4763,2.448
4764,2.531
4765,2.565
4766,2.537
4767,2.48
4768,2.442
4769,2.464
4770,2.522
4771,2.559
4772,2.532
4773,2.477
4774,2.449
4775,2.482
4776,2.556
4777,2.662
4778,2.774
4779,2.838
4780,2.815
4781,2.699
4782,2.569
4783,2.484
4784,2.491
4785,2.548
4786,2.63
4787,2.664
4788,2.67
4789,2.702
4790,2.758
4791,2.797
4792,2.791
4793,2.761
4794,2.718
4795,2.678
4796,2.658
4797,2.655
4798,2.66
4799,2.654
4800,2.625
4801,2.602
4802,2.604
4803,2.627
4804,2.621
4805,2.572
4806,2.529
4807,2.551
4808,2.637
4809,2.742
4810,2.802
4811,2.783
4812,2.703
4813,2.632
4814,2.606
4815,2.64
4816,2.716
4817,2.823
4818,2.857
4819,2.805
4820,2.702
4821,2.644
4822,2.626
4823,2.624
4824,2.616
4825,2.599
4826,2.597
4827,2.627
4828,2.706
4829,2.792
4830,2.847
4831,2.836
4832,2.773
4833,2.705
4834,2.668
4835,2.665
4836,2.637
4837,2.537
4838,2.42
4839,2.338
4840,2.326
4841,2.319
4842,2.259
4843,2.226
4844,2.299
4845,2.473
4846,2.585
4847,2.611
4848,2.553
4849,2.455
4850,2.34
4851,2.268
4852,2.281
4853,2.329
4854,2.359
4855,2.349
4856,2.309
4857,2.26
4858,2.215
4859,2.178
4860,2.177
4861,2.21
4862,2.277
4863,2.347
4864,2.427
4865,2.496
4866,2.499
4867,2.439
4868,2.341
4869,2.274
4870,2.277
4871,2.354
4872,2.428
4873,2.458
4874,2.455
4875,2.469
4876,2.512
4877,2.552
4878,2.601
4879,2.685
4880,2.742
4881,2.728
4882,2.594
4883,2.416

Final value -2.1 A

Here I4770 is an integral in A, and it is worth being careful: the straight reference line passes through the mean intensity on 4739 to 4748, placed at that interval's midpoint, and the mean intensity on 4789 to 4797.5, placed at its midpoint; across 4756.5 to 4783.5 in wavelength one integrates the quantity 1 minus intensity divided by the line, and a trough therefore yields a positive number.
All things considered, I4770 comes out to 1.3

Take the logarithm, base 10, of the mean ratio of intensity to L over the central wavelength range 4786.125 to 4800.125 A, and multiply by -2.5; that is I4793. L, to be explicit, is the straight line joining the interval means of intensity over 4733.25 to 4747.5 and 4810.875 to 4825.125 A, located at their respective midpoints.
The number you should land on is -0.02 mag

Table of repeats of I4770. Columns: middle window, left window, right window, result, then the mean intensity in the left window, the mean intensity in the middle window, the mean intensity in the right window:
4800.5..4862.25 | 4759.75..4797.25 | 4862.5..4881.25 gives -0.3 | 2.6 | 2.54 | 2.47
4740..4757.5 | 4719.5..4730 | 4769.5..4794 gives -1.0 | 2.53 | 2.72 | 2.64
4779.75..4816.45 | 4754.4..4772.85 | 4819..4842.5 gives -1.2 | 2.53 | 2.66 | 2.61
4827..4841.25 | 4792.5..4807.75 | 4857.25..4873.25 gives -0.8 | 2.63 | 2.62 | 2.33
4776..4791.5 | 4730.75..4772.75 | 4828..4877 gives -0.9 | 2.56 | 2.67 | 2.43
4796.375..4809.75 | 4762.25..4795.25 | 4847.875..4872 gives -0.5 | 2.61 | 2.63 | 2.33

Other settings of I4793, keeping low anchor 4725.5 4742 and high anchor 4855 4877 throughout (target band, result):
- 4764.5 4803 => -0.113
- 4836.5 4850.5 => -0.024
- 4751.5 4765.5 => -0.104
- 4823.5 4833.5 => -0.151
